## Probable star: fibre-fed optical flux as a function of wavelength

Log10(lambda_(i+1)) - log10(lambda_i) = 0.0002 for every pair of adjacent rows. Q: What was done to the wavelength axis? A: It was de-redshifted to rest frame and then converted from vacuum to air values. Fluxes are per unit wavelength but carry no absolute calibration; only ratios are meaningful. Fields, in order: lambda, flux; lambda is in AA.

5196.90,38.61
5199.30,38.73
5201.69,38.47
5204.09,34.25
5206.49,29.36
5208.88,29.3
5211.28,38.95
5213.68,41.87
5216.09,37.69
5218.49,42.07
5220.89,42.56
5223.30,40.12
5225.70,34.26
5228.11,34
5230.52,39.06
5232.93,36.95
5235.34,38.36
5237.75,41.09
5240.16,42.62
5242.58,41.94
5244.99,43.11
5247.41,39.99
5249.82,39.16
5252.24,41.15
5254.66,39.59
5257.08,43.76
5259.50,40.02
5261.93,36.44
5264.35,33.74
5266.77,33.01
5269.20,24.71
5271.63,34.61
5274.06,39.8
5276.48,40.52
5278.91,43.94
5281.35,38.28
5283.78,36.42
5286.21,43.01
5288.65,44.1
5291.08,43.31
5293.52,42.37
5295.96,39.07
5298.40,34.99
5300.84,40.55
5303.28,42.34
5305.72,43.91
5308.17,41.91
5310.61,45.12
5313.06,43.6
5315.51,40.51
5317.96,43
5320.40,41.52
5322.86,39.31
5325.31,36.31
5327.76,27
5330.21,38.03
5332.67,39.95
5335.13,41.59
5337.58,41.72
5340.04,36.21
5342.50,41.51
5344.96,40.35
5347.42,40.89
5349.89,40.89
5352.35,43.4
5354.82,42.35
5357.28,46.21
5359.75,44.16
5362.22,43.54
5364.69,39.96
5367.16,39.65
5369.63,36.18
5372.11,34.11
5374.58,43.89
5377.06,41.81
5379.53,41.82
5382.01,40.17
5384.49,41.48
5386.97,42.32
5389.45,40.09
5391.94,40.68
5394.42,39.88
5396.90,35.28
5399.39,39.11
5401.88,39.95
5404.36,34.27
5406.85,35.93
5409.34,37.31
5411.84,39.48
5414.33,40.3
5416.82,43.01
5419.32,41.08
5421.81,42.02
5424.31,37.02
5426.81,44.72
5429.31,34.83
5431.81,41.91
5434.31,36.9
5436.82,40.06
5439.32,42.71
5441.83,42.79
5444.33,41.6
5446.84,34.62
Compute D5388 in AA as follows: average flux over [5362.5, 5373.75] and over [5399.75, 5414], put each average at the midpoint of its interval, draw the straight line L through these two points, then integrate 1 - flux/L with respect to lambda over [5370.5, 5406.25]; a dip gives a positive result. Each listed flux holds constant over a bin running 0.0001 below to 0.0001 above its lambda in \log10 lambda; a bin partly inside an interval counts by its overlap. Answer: -1.49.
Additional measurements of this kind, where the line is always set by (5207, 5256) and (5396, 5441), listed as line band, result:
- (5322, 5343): 0.7 AA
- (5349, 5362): -1.4 AA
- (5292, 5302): -0.1 AA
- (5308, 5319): -1.1 AA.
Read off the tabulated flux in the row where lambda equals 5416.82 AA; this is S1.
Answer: 43.01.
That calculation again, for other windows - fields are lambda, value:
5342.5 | 41.51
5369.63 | 36.18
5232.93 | 36.95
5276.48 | 40.52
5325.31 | 36.31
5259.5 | 40.02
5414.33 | 40.3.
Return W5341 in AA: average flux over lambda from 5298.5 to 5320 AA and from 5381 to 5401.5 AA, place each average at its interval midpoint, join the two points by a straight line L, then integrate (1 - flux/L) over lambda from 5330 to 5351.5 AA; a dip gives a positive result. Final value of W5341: 0.53 AA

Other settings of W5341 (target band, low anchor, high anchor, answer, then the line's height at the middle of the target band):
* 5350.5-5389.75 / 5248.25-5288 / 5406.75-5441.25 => -2.00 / 39.3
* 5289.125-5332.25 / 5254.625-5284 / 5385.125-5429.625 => -2.68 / 37.9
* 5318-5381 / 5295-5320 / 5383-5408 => 0.18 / 40.3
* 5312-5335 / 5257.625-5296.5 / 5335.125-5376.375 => 0.58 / 39.9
